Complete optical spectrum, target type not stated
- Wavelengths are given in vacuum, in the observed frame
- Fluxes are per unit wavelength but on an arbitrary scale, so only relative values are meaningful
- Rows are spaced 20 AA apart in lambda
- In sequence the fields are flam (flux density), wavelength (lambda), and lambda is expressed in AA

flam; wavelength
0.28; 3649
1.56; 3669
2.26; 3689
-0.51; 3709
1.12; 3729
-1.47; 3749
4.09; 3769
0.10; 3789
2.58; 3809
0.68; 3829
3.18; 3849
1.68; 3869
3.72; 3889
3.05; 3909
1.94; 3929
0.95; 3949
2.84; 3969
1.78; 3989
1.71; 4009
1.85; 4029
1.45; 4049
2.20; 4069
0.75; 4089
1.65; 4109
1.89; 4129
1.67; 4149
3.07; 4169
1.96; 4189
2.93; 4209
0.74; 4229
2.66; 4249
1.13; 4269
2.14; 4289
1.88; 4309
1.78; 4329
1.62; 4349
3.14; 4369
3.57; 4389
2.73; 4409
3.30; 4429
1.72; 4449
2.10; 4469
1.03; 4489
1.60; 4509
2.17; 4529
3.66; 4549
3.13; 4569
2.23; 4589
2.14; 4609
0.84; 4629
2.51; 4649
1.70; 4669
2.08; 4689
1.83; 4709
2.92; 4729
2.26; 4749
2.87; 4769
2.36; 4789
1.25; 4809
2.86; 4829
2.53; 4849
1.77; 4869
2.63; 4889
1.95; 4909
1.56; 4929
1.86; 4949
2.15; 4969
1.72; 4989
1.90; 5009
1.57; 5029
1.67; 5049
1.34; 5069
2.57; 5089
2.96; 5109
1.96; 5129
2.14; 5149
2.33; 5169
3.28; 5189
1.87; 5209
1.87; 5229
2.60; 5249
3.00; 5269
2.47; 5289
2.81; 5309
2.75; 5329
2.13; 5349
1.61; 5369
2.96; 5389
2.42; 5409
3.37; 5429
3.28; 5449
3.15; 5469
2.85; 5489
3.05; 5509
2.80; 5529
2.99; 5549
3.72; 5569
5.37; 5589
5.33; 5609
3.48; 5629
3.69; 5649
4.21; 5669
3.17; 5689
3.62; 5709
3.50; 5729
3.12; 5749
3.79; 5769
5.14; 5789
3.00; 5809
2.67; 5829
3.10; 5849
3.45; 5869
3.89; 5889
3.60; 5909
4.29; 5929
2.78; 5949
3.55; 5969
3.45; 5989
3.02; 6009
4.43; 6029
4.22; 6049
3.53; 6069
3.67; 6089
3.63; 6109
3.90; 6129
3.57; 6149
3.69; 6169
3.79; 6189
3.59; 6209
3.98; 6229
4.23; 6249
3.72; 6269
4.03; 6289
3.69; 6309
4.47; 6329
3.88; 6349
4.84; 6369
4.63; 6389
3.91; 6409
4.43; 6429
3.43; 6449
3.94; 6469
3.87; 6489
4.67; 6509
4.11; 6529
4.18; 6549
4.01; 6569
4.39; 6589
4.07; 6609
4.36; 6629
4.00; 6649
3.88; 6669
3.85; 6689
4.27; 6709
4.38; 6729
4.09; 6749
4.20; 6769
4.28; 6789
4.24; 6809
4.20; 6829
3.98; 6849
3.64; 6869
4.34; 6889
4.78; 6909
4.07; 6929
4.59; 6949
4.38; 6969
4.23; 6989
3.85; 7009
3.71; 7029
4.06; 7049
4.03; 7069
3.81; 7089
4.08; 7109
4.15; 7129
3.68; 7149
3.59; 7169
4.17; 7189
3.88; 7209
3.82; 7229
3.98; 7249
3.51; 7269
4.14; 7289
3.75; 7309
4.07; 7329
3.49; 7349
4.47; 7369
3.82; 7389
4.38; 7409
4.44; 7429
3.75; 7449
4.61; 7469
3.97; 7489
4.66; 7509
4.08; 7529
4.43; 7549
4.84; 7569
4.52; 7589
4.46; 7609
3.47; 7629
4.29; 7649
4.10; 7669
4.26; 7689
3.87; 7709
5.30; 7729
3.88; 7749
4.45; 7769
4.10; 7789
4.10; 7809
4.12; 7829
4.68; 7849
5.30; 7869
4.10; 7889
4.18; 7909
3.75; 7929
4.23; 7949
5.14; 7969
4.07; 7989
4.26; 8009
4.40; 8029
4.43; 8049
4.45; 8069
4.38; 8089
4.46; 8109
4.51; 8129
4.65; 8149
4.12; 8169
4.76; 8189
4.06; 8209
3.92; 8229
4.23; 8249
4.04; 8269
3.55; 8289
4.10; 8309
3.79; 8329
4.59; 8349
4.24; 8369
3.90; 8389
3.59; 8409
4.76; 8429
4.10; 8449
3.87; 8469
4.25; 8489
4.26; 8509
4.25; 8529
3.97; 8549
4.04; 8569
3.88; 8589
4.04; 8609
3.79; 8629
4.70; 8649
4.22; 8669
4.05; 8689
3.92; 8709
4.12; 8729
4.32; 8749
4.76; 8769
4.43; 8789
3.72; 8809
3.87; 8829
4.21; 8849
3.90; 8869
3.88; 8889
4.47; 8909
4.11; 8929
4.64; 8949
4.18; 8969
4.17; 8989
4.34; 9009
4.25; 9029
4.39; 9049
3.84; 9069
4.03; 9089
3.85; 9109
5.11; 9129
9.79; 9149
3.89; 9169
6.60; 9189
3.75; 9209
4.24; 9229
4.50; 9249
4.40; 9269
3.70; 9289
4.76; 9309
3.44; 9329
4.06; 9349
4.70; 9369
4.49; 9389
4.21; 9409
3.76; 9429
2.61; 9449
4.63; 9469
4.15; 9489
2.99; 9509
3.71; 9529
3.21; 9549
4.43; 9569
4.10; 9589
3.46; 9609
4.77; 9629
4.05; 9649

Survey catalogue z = 0.39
